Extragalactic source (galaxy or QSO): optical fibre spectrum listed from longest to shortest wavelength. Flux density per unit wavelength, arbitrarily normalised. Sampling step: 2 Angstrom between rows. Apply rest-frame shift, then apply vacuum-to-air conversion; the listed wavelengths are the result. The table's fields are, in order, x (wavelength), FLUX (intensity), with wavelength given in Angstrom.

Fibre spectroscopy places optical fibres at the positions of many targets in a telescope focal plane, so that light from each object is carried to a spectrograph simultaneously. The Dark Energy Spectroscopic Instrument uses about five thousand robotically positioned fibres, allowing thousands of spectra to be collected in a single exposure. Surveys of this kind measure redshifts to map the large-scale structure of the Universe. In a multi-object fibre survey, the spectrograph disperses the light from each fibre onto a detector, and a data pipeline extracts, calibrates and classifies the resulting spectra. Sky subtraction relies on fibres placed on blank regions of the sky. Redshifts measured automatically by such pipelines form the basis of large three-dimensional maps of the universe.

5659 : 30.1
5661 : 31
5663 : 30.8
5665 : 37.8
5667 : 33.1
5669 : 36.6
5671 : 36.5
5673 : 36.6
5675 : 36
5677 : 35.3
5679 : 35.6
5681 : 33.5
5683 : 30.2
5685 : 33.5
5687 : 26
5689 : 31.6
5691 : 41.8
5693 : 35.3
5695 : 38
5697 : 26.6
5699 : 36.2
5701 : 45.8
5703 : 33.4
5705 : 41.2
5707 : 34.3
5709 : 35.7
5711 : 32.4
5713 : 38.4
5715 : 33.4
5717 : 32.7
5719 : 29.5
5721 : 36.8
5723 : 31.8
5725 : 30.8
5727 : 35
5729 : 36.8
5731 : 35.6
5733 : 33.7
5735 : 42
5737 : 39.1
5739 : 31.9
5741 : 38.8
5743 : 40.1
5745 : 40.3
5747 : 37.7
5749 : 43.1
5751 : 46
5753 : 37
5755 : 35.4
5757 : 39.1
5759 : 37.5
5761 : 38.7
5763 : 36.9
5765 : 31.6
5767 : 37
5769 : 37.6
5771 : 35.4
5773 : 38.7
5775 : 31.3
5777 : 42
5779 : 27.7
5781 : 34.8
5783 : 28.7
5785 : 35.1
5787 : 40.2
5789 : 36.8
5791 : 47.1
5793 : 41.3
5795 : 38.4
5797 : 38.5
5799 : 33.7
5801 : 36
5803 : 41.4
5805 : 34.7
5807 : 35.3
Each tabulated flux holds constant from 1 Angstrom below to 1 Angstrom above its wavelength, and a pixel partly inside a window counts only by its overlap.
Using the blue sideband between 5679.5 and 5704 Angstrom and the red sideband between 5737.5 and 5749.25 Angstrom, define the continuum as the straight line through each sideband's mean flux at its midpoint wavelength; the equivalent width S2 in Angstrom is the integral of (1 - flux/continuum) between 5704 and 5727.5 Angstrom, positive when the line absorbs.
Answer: 1.2 Angstrom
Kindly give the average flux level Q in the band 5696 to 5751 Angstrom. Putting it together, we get 36.2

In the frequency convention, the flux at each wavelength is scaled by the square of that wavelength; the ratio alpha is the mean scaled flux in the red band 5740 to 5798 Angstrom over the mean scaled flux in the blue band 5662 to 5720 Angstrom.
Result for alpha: 1.11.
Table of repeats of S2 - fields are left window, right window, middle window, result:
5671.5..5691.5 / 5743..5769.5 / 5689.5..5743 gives 0.36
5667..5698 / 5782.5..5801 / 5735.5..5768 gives -1.49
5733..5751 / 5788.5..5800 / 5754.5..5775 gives 1.43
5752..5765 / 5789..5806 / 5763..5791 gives 1.63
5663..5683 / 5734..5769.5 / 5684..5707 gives 0.46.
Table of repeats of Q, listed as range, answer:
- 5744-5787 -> 36.8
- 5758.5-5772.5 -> 36.4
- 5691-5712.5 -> 36.2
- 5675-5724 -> 34.6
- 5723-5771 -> 37.3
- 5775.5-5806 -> 37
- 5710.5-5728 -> 33.5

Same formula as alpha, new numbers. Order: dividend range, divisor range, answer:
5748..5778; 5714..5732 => 1.14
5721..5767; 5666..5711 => 1.08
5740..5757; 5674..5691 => 1.22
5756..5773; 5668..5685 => 1.09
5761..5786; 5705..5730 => 1.04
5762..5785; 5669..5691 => 1.06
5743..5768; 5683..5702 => 1.13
